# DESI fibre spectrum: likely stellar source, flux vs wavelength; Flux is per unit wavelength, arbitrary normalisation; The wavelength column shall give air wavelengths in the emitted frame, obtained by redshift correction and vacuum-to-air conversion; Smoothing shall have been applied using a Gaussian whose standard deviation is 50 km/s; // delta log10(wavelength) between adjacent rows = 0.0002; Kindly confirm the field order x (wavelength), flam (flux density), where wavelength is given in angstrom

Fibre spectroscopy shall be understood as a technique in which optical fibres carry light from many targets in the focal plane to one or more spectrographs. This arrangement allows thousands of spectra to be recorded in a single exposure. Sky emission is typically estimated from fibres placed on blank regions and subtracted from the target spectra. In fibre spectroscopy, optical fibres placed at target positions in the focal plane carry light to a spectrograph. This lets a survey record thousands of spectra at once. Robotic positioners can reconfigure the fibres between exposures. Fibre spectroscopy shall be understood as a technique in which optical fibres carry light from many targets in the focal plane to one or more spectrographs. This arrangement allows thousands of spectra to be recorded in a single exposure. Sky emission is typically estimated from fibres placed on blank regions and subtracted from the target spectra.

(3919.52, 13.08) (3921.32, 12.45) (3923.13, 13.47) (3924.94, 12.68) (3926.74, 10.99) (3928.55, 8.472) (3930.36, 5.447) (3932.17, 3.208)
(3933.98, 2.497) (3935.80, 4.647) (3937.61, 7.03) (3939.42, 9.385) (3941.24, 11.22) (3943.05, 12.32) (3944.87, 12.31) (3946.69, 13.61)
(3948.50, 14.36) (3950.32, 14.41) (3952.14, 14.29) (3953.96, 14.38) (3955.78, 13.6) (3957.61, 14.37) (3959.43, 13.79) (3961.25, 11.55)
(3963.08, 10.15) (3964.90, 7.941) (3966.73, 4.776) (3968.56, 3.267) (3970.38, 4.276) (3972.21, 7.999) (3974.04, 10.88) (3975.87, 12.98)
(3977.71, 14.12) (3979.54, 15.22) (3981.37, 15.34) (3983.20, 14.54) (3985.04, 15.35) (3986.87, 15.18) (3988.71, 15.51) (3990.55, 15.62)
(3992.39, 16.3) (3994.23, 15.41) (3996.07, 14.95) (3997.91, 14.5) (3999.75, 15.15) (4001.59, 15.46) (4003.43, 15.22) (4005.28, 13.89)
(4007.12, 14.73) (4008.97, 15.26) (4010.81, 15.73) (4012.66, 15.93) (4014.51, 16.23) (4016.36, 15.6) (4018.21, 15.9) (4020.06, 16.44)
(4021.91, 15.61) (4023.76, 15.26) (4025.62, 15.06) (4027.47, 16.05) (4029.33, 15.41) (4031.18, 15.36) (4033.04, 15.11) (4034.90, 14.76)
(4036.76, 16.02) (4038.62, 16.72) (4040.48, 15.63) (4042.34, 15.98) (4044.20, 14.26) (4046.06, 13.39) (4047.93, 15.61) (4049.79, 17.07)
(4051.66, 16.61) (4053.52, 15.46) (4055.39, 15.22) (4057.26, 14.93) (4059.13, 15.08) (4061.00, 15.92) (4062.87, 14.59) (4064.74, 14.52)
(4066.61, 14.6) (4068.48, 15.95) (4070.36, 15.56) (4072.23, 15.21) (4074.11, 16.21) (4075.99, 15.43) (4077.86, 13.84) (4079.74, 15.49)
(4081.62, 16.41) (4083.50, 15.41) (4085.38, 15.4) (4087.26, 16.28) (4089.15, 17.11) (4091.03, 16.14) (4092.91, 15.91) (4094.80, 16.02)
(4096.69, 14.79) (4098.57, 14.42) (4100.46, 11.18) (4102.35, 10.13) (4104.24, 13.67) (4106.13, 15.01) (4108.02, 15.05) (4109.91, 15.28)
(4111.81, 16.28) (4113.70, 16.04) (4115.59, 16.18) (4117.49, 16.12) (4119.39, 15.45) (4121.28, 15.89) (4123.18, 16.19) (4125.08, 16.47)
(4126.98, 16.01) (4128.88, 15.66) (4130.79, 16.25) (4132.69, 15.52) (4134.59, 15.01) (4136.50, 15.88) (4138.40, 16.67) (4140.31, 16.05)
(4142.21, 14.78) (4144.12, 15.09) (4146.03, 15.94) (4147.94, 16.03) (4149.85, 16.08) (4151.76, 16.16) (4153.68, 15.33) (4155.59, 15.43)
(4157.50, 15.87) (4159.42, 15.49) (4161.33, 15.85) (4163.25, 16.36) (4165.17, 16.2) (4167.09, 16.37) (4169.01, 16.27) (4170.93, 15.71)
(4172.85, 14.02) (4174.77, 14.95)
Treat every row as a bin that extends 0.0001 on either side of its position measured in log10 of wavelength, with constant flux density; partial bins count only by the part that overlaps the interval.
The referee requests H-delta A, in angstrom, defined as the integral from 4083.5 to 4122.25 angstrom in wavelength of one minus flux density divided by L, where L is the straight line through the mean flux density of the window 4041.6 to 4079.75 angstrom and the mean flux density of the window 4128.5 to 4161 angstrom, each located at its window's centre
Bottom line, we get 0.9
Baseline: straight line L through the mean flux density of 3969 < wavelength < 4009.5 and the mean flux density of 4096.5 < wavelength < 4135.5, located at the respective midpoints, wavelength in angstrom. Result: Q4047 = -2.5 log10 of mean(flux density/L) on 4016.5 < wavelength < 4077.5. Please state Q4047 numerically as -0.08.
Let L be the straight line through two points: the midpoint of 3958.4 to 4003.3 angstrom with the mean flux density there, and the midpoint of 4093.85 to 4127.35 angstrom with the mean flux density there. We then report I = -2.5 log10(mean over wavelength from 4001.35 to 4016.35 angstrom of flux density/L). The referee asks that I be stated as -0.17 mag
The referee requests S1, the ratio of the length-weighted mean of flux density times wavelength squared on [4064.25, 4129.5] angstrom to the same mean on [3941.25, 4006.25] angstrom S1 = 1.3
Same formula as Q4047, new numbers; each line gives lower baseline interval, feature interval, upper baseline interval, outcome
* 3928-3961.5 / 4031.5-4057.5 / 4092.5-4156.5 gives -0.172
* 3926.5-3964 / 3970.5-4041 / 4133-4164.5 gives -0.223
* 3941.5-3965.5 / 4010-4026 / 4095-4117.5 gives -0.164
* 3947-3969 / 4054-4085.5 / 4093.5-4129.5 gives -0.086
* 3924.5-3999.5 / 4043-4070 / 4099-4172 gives -0.119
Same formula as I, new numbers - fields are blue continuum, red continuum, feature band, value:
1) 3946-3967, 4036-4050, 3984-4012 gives -0.10 mag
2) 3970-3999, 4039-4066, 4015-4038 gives -0.06 mag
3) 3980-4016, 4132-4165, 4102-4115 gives 0.06 mag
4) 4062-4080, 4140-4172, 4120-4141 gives -0.02 mag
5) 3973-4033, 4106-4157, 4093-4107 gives 0.14 mag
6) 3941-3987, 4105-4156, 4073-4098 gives -0.07 mag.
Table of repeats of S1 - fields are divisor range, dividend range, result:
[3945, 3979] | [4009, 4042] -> 1.44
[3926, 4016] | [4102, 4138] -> 1.37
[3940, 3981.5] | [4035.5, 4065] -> 1.40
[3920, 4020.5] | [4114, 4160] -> 1.38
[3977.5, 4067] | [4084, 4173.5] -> 1.06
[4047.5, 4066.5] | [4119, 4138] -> 1.06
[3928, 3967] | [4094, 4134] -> 1.60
